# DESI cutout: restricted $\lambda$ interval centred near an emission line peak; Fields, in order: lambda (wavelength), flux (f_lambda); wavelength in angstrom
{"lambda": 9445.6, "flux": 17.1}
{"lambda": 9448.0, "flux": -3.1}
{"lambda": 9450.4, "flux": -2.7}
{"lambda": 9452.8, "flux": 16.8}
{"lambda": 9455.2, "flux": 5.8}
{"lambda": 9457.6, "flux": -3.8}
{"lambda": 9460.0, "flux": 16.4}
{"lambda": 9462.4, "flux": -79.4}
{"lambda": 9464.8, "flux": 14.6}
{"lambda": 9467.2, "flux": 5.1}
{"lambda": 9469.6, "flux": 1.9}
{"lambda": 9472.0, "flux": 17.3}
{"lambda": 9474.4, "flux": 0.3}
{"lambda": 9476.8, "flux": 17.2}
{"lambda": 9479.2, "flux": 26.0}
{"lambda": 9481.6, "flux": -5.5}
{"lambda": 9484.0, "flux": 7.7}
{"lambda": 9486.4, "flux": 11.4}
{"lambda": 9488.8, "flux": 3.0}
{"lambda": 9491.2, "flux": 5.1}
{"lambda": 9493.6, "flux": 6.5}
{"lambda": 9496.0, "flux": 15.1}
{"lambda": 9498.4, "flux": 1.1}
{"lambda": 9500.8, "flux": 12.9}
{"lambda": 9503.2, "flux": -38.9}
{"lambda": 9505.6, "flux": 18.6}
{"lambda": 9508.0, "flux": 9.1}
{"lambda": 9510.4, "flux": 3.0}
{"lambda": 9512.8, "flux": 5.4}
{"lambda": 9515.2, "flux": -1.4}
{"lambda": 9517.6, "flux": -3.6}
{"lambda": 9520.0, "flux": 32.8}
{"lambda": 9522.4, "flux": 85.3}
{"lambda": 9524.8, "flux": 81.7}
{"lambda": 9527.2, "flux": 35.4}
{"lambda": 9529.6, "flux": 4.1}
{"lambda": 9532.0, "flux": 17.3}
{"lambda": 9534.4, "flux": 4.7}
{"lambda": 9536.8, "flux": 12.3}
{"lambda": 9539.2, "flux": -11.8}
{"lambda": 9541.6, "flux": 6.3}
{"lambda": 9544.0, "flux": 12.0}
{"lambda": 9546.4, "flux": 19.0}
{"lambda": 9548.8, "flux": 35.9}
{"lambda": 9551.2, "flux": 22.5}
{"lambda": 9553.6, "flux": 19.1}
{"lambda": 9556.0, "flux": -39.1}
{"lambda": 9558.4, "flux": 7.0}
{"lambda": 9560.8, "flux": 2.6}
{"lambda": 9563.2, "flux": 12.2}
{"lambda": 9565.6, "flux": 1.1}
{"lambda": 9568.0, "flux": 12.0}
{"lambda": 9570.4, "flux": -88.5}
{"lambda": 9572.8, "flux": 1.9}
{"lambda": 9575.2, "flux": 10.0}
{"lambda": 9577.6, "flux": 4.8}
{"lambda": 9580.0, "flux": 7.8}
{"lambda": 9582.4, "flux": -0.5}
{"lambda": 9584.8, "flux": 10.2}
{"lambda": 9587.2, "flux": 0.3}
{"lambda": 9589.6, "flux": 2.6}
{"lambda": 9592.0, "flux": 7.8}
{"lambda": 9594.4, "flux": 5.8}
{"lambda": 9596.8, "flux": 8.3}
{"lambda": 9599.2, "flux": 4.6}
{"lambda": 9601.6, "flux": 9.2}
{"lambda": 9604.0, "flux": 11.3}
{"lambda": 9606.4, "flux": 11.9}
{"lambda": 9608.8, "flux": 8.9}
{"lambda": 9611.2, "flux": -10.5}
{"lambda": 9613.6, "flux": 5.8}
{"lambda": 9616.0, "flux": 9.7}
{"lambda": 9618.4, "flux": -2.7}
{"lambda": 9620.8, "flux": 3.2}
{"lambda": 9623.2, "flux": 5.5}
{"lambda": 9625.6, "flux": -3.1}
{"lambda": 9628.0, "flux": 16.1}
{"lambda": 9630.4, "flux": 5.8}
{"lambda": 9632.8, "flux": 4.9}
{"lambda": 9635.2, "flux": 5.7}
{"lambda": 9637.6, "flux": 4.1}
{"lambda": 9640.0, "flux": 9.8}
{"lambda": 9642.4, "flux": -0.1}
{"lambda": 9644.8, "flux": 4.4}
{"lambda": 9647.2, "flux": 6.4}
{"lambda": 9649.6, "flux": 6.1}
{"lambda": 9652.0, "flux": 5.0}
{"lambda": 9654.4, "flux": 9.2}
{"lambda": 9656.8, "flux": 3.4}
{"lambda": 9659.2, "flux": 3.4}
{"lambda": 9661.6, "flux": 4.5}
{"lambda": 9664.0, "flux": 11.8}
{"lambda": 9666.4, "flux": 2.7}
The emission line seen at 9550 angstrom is H-beta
